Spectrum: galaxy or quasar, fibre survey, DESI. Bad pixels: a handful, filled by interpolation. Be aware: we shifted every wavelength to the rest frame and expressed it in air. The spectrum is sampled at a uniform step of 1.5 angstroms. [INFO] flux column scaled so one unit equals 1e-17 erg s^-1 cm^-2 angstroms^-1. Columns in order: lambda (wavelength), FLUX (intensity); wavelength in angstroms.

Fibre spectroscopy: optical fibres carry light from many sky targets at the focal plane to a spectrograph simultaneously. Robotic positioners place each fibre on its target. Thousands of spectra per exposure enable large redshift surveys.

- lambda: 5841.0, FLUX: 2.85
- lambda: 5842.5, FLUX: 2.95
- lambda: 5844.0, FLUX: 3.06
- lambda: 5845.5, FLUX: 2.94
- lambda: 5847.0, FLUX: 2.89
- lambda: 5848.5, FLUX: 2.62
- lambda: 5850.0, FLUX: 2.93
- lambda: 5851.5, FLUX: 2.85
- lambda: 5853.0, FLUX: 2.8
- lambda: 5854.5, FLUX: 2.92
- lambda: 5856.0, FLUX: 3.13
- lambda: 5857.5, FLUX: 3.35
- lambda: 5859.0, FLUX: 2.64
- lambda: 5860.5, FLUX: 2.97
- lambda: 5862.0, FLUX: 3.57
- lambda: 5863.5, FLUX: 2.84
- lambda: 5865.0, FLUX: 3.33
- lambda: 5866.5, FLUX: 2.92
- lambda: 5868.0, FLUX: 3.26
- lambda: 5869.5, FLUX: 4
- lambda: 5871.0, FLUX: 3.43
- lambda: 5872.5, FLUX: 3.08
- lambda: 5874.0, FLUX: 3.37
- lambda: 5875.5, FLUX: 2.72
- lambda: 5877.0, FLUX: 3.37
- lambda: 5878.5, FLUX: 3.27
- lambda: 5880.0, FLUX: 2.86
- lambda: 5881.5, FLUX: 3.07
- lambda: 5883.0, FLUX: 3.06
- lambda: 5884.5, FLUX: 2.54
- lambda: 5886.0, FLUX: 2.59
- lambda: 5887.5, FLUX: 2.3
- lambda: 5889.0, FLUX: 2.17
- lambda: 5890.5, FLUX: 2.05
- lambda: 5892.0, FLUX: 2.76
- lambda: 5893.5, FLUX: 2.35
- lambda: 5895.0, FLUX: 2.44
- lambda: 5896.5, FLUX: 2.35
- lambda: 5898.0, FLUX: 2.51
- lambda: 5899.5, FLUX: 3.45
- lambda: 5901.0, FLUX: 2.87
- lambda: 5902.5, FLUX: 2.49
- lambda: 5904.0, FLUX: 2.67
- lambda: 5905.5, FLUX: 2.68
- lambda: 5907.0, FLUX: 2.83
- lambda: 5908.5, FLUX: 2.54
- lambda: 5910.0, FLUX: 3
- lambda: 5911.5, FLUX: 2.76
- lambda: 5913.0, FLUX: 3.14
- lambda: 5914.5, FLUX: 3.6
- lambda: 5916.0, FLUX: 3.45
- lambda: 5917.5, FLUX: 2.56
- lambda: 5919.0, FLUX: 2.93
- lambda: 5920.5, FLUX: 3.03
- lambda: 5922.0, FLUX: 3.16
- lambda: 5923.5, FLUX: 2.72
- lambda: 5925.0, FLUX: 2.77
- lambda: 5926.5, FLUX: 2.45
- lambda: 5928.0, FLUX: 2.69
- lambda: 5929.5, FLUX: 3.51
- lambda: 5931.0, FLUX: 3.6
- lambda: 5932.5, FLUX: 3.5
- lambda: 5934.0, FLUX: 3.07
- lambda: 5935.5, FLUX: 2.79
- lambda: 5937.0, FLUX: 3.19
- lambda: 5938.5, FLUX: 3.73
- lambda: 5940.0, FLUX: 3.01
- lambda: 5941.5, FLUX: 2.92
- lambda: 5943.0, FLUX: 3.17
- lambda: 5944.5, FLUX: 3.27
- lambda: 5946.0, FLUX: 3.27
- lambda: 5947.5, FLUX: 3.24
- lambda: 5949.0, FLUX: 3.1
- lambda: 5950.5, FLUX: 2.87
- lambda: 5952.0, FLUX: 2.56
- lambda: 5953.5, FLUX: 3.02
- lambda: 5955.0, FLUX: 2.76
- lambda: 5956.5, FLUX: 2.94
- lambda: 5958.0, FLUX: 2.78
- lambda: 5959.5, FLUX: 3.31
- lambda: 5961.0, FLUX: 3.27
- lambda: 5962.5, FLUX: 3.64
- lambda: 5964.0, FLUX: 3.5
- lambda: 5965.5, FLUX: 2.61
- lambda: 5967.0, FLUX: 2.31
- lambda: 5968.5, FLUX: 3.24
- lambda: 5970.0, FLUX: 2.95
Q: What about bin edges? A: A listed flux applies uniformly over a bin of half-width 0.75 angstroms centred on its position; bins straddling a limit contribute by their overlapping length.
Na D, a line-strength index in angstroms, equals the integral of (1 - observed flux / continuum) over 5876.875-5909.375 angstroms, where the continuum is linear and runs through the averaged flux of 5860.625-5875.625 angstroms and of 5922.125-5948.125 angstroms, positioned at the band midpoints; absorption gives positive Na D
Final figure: 5.3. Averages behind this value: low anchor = 3.26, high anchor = 3.11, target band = 2.68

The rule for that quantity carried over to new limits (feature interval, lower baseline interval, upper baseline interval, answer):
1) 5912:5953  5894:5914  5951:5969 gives -3.0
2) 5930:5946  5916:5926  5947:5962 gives -1.6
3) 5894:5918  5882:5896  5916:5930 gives -1.3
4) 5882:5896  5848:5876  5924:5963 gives 2.8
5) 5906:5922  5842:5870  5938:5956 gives 0.4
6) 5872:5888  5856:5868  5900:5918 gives 0.5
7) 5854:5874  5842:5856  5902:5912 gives -2.5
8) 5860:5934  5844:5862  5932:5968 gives 1.8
